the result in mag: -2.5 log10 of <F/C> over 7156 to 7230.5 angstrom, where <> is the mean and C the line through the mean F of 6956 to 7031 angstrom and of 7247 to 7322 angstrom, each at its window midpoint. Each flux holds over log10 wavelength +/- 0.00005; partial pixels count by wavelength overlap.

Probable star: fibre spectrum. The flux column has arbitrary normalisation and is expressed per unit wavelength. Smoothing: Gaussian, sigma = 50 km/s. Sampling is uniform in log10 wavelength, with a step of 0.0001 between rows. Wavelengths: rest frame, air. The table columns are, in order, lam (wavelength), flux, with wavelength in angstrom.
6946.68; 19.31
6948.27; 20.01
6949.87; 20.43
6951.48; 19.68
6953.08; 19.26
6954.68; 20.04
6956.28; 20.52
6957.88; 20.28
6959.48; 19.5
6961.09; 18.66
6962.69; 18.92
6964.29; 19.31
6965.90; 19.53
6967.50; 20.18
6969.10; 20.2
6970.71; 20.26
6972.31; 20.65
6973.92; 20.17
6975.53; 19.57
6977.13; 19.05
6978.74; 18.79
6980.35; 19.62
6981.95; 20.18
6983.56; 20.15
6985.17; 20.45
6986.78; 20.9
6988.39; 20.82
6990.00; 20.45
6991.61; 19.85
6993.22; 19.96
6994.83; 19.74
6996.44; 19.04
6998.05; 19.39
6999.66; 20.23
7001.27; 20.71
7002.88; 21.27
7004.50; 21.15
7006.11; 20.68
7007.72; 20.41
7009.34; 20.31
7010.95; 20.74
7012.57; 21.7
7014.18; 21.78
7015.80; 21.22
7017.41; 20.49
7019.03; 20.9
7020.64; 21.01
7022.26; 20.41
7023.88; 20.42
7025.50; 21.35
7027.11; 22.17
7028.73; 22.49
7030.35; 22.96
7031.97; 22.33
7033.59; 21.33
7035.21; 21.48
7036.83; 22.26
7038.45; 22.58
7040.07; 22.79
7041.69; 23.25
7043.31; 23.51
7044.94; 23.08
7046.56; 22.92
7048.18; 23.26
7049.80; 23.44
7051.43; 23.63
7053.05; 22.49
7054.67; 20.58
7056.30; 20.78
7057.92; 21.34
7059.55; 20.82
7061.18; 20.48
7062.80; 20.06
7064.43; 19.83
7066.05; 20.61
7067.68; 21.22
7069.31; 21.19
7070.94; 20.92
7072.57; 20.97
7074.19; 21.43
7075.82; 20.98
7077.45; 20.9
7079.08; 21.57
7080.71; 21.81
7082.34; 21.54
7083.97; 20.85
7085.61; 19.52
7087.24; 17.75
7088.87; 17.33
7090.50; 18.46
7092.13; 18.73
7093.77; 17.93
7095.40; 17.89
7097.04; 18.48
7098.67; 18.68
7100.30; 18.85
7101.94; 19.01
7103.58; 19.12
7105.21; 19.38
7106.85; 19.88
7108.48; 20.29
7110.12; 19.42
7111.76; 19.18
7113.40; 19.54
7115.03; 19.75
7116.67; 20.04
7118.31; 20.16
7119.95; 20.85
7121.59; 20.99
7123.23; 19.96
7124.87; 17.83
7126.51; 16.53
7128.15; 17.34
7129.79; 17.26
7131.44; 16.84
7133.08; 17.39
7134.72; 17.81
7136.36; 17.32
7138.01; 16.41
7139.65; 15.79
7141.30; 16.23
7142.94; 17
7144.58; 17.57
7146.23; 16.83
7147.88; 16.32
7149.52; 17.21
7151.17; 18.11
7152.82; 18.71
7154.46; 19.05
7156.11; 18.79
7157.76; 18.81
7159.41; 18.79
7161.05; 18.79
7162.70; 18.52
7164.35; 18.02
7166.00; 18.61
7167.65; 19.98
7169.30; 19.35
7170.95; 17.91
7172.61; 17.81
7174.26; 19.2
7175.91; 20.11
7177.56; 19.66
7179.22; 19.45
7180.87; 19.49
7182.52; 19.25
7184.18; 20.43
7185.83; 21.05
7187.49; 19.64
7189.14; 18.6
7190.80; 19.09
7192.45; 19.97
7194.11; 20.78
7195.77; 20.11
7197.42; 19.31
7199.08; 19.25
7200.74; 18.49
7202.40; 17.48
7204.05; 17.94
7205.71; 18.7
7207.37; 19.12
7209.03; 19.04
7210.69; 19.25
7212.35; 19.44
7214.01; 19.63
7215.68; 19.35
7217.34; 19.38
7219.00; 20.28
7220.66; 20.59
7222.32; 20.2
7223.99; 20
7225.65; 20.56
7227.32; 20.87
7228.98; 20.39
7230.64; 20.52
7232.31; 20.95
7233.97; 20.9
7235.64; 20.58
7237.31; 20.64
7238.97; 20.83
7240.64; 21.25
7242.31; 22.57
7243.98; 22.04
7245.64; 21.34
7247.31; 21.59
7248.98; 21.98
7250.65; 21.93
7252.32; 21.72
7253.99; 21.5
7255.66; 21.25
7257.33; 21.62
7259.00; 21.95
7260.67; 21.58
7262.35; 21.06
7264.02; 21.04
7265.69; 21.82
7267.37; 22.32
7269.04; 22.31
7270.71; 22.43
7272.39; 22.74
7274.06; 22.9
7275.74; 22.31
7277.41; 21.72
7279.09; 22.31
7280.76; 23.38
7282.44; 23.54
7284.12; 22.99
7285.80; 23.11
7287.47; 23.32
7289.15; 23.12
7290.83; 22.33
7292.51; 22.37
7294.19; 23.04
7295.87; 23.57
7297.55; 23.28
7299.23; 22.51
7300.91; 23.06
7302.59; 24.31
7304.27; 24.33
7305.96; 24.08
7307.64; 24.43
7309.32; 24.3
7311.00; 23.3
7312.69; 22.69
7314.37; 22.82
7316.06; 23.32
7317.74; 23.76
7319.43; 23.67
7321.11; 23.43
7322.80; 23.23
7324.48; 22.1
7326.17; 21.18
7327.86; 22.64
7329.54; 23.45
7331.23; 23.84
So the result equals 0.14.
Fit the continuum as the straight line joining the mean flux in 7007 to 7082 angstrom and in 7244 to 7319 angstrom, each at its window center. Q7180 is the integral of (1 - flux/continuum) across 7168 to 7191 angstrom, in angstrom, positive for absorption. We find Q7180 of 2.9 angstrom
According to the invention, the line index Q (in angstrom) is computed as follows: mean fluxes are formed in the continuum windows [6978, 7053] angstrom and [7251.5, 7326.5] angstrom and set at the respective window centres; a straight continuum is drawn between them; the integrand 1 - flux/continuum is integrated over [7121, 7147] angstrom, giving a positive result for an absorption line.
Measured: 5.3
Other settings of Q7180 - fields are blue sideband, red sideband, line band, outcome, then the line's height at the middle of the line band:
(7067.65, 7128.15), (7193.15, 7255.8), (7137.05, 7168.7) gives 3.26 angstrom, 19.9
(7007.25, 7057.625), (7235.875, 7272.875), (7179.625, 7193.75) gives 1.31 angstrom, 21.7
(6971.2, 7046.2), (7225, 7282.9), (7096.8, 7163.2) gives 9.04 angstrom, 21.3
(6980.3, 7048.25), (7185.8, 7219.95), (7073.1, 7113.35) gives 1.69 angstrom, 20.4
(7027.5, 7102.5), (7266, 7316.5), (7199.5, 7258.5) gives 5.48 angstrom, 22.5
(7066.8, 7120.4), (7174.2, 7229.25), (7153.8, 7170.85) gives 0.73 angstrom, 19.7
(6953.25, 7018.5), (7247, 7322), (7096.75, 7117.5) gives 1.79 angstrom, 21.2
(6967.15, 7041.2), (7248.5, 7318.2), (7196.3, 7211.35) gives 2.31 angstrom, 22.2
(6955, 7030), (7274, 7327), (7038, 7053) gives -1.66 angstrom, 20.8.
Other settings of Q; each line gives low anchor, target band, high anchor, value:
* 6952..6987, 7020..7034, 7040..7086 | -0.5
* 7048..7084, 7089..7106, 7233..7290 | 2.2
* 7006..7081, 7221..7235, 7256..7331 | 1.2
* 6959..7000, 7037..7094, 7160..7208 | -4.6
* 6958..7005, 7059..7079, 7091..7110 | -1.7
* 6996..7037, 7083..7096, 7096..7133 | 0.6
